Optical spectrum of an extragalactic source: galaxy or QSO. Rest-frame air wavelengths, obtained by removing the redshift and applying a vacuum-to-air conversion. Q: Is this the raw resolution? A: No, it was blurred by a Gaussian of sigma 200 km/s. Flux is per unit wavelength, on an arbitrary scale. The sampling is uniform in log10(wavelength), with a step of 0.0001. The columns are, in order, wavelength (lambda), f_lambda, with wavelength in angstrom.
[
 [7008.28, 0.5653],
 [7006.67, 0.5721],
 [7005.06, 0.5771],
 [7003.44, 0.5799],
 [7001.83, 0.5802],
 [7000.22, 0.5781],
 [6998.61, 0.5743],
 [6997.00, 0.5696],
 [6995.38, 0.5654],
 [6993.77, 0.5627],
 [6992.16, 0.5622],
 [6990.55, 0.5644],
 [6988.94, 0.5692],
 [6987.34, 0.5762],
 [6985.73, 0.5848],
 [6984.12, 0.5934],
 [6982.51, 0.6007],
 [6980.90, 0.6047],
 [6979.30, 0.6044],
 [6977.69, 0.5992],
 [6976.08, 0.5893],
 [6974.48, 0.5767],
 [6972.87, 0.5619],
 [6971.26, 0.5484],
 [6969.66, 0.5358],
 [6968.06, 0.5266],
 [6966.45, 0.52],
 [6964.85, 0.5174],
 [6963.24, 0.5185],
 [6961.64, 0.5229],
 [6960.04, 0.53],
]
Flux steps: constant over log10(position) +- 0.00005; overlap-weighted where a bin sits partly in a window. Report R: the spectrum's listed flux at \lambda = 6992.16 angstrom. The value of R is 0.5622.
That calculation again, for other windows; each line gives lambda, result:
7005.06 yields 0.5771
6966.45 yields 0.52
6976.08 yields 0.5893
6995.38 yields 0.5654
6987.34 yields 0.5762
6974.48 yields 0.5767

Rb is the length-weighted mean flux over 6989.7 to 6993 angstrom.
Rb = 0.563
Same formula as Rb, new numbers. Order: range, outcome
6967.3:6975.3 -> 0.551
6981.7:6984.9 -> 0.596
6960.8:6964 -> 0.522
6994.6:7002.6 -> 0.573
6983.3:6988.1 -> 0.584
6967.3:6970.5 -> 0.533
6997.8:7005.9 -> 0.578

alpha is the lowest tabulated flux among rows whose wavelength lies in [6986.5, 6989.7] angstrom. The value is 0.5692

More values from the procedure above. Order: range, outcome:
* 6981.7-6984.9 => 0.5934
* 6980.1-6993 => 0.5622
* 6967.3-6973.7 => 0.5266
